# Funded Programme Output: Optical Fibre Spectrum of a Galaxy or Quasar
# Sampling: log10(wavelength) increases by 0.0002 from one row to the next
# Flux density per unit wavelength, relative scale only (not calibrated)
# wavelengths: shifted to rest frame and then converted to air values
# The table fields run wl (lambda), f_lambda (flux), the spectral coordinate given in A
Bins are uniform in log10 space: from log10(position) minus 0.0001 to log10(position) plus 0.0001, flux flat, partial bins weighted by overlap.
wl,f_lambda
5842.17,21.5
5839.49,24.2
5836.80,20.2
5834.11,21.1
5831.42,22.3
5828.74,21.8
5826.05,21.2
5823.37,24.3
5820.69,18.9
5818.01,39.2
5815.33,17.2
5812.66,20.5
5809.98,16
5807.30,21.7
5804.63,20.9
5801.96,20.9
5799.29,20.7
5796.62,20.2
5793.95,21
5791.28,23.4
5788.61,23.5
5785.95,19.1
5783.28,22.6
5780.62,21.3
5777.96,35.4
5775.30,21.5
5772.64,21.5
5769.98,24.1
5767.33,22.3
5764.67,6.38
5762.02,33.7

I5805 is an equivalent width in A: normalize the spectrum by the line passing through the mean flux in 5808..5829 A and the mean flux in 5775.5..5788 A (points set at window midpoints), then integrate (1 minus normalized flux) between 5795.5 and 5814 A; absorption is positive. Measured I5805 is 2.38 A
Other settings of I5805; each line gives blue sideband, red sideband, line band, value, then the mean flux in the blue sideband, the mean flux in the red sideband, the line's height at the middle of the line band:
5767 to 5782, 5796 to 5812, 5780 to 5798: 0.6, 24.5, 20.1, 22.3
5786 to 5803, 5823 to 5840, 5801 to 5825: -0.6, 21.4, 21.9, 21.7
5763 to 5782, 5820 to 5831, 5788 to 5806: 0.4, 22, 21.8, 21.9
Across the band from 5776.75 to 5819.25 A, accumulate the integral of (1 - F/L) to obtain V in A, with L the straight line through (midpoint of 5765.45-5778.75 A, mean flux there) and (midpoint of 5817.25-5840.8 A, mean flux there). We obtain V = 1.64 A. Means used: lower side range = 23.8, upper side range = 23.3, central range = 22.6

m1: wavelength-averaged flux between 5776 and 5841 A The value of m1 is 22.4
